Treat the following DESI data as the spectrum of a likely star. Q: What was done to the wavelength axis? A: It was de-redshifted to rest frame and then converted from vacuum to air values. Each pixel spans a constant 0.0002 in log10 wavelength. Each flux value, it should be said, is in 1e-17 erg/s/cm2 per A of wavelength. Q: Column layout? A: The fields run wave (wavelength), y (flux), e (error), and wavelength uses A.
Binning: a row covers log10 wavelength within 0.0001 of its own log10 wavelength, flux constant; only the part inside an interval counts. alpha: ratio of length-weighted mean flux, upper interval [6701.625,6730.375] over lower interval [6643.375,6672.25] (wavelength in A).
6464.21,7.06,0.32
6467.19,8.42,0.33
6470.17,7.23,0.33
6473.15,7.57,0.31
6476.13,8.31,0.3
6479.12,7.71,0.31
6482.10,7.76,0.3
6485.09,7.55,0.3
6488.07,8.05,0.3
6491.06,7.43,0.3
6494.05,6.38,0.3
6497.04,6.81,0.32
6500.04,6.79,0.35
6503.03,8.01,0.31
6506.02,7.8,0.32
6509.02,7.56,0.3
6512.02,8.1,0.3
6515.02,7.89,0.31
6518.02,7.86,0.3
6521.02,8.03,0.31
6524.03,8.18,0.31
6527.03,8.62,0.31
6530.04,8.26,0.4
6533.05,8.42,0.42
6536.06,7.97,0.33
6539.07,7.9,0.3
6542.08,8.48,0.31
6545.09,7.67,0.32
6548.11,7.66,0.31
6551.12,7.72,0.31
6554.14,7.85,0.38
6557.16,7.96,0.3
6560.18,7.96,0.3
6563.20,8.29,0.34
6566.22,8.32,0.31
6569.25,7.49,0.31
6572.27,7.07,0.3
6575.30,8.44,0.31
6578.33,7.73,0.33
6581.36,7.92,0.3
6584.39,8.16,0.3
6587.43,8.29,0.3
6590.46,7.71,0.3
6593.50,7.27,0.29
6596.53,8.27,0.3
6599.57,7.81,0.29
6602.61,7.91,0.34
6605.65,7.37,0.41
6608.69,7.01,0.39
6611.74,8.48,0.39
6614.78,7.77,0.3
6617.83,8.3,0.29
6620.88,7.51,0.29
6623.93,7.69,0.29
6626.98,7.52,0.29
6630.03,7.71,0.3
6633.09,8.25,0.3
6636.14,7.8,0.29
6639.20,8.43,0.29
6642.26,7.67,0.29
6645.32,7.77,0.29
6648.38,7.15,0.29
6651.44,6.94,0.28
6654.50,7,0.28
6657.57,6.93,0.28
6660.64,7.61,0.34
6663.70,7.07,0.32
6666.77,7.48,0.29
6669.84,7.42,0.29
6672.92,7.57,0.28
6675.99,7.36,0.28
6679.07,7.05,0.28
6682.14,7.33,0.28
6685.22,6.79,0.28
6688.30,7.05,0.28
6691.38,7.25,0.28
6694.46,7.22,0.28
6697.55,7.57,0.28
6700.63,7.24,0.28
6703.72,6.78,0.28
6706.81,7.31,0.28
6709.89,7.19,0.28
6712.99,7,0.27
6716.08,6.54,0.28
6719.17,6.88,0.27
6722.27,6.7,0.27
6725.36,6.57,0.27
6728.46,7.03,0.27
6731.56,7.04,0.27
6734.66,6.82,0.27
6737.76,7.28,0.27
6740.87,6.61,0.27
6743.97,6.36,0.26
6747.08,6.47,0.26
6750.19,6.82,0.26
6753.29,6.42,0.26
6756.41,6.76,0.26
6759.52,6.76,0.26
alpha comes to 0.95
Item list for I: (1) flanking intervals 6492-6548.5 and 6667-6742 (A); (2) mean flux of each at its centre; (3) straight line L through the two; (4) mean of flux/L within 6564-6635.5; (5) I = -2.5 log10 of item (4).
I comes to -0.05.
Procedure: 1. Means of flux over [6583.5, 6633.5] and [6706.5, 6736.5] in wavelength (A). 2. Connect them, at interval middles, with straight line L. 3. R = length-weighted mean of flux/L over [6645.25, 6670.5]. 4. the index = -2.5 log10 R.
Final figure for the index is 0.03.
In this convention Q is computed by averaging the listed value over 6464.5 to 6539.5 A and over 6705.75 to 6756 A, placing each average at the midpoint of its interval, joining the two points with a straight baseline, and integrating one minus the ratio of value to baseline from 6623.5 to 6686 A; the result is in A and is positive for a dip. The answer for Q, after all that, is -2.9 A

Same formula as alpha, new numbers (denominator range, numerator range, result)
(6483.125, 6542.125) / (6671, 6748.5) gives 0.90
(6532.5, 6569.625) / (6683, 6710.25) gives 0.90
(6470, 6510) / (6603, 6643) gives 1.04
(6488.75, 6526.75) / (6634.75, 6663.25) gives 0.98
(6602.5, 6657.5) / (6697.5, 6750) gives 0.90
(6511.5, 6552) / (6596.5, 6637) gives 0.97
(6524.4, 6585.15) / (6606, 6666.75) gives 0.95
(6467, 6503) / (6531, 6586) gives 1.06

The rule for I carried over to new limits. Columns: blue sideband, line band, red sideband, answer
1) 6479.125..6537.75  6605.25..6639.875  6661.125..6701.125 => -0.05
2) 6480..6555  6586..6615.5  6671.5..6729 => -0.05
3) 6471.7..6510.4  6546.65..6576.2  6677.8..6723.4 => -0.07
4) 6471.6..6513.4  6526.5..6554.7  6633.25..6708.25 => -0.08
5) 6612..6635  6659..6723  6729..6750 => 0.01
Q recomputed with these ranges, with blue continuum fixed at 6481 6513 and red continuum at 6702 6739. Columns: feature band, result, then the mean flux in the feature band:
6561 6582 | -1.76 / 7.9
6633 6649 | -1.64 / 7.85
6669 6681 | -0.53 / 7.34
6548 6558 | -0.65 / 7.81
